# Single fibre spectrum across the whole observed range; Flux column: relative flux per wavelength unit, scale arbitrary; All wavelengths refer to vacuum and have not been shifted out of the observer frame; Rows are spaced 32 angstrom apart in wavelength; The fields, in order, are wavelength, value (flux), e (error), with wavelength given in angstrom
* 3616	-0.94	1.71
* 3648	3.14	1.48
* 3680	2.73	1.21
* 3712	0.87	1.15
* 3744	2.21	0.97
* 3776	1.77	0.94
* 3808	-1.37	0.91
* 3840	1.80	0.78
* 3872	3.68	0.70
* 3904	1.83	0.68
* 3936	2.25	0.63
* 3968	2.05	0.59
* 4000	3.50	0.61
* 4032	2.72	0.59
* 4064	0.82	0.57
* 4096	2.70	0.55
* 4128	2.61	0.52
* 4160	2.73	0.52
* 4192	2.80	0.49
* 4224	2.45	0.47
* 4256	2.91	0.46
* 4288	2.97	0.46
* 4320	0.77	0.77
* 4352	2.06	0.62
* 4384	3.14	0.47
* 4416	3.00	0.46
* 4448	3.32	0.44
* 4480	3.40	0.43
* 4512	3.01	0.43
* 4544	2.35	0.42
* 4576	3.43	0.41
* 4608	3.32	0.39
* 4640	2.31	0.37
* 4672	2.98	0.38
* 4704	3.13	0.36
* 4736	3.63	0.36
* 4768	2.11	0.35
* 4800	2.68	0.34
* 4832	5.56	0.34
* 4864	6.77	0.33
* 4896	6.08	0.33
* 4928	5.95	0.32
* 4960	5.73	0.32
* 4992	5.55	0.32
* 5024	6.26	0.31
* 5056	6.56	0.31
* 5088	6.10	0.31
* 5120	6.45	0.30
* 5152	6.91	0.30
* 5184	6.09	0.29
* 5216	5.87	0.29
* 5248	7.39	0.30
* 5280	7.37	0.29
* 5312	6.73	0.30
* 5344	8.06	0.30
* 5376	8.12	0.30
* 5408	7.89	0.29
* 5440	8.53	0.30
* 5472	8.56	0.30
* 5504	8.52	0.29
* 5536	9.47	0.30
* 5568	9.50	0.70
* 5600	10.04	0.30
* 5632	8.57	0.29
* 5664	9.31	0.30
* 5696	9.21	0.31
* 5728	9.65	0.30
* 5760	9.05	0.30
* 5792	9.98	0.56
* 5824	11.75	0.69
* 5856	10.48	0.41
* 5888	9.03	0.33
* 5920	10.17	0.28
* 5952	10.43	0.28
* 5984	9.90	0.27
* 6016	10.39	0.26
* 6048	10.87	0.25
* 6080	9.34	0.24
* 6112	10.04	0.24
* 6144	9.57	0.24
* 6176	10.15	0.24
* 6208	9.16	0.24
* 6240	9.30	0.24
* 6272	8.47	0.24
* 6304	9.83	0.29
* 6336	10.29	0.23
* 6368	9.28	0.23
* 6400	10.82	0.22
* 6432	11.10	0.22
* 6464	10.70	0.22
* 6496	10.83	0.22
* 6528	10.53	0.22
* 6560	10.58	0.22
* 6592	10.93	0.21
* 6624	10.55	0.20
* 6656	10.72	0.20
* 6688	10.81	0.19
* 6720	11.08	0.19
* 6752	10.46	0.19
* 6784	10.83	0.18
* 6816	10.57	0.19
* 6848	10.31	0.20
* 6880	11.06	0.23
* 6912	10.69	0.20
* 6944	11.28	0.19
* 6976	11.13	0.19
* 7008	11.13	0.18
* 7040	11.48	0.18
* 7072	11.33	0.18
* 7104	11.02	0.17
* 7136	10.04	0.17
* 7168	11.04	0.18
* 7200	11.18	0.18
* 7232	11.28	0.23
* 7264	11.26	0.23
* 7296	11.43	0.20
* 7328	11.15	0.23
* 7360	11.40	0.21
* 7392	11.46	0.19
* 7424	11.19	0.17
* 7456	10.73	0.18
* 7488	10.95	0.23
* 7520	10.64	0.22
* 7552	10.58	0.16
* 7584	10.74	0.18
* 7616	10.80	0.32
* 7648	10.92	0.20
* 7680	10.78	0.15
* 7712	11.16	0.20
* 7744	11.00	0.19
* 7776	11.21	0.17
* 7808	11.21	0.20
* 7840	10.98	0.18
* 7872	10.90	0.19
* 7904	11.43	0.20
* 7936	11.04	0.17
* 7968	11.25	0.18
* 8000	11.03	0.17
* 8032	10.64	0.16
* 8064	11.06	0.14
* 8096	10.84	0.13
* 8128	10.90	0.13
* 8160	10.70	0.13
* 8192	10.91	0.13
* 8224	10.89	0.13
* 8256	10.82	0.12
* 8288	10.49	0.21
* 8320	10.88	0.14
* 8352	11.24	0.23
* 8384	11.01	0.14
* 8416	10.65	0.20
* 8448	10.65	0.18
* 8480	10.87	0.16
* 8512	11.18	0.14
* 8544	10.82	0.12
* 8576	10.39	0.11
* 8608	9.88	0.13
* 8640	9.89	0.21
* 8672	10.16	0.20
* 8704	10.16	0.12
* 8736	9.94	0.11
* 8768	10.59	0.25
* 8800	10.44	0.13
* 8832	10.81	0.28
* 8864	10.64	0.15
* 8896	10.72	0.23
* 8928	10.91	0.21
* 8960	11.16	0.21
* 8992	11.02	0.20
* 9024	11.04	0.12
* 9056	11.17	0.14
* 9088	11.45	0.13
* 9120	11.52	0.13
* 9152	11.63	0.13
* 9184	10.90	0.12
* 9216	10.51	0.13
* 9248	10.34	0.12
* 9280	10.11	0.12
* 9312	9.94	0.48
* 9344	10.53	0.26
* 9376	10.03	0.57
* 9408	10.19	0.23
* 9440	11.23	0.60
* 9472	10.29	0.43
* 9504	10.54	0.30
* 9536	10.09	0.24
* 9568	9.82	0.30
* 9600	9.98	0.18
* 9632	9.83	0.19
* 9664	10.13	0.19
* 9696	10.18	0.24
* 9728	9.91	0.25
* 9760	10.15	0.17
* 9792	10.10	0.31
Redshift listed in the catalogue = 0.21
